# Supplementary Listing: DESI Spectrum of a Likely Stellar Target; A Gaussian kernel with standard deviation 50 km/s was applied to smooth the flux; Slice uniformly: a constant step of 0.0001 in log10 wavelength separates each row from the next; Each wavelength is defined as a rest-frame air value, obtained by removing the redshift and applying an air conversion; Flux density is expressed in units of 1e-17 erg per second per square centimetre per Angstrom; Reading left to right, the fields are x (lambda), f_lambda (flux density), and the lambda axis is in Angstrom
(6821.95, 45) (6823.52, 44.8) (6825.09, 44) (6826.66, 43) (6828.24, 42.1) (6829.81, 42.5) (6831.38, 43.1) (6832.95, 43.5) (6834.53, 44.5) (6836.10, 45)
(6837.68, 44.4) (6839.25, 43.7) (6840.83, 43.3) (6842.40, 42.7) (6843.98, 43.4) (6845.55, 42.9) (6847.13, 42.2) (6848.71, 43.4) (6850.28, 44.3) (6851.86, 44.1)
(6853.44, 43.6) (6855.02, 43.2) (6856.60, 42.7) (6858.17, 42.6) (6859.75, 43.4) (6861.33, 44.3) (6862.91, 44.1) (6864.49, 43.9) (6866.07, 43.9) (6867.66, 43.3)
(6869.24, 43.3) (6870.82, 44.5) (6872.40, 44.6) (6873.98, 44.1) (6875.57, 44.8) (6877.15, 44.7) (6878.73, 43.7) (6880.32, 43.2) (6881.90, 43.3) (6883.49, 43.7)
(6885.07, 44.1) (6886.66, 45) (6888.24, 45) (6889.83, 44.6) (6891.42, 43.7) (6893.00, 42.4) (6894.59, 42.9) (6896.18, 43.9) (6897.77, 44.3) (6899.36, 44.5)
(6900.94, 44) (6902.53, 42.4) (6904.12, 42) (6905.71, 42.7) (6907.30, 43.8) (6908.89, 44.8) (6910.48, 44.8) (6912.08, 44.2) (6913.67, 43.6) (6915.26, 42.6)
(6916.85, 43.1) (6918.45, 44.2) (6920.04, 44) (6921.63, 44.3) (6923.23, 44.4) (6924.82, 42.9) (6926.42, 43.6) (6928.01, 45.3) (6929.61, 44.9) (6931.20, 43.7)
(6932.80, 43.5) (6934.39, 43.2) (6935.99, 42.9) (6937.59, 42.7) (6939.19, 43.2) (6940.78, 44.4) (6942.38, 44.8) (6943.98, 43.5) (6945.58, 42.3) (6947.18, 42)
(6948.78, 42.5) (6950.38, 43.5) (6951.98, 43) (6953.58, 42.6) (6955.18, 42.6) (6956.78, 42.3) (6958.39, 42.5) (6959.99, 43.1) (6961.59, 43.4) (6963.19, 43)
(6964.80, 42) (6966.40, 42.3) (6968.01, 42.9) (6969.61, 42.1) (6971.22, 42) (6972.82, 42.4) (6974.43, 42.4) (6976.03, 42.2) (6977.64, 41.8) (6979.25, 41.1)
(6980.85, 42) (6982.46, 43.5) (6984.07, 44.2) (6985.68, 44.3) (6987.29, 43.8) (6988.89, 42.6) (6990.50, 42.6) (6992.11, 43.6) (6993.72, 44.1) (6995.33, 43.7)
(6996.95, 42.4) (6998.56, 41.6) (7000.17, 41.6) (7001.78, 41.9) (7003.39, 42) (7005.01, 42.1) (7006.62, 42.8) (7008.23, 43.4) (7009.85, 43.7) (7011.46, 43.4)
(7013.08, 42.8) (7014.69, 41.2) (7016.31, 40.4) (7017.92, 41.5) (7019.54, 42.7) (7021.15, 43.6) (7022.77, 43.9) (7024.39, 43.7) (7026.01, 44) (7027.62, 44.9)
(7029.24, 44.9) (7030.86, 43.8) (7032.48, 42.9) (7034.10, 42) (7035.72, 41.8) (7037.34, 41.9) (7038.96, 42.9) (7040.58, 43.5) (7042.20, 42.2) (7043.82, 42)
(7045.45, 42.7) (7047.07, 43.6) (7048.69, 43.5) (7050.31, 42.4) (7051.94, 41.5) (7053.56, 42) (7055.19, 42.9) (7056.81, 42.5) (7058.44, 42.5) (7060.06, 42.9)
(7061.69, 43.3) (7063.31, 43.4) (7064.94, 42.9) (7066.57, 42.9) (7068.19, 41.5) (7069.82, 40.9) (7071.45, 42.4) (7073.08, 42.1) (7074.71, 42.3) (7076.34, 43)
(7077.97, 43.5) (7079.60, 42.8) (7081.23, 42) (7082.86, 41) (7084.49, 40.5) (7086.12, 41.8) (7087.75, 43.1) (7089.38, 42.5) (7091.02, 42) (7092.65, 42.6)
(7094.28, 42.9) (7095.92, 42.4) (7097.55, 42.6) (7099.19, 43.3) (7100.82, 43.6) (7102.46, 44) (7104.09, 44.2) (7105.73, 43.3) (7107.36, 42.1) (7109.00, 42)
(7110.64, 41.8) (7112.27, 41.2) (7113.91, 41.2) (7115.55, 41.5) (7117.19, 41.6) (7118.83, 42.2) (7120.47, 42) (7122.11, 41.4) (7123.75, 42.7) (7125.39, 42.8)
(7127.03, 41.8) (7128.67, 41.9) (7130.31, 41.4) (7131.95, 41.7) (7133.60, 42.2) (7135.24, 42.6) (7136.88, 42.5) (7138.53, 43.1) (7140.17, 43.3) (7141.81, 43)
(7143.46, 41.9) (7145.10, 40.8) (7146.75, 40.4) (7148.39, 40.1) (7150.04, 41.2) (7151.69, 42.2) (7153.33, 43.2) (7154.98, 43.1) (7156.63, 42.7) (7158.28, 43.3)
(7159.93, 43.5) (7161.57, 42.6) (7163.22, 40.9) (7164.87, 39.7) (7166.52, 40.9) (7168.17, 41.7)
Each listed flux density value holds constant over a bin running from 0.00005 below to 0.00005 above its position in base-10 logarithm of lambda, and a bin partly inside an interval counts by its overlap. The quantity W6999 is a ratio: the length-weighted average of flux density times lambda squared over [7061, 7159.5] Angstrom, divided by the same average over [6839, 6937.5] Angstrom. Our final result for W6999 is 1.03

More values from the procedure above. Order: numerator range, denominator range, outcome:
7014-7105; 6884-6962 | 1.02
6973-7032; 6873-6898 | 1.01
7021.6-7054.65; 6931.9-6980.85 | 1.03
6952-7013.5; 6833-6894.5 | 1.01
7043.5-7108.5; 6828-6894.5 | 1.04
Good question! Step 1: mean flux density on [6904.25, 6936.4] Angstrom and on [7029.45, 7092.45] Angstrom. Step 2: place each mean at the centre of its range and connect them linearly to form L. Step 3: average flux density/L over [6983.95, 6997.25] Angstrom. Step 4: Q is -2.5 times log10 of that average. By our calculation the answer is -0.01 mag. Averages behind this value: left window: 43.8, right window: 42.5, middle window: 43.5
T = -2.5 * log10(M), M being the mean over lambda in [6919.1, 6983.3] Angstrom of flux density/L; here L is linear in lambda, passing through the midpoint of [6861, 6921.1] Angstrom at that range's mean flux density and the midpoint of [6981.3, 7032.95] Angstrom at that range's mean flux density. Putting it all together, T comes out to 0.01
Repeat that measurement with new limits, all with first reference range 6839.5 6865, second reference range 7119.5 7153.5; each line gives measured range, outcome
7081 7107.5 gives -0.01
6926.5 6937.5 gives -0.02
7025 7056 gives -0.01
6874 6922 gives -0.02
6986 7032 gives -0.01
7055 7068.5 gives -0.01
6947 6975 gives 0.01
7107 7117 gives 0.01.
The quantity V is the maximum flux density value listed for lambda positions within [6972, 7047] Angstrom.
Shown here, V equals 44.9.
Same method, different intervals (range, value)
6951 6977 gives 43.4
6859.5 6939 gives 45.3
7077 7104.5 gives 44.2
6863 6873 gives 44.6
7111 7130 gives 42.8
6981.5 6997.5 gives 44.3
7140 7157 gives 43.3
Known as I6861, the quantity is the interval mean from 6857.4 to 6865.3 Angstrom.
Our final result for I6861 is 43.7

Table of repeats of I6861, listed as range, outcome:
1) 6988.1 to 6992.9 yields 42.9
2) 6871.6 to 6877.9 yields 44.6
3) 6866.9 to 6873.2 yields 44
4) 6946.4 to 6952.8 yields 42.8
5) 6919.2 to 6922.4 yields 44.2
